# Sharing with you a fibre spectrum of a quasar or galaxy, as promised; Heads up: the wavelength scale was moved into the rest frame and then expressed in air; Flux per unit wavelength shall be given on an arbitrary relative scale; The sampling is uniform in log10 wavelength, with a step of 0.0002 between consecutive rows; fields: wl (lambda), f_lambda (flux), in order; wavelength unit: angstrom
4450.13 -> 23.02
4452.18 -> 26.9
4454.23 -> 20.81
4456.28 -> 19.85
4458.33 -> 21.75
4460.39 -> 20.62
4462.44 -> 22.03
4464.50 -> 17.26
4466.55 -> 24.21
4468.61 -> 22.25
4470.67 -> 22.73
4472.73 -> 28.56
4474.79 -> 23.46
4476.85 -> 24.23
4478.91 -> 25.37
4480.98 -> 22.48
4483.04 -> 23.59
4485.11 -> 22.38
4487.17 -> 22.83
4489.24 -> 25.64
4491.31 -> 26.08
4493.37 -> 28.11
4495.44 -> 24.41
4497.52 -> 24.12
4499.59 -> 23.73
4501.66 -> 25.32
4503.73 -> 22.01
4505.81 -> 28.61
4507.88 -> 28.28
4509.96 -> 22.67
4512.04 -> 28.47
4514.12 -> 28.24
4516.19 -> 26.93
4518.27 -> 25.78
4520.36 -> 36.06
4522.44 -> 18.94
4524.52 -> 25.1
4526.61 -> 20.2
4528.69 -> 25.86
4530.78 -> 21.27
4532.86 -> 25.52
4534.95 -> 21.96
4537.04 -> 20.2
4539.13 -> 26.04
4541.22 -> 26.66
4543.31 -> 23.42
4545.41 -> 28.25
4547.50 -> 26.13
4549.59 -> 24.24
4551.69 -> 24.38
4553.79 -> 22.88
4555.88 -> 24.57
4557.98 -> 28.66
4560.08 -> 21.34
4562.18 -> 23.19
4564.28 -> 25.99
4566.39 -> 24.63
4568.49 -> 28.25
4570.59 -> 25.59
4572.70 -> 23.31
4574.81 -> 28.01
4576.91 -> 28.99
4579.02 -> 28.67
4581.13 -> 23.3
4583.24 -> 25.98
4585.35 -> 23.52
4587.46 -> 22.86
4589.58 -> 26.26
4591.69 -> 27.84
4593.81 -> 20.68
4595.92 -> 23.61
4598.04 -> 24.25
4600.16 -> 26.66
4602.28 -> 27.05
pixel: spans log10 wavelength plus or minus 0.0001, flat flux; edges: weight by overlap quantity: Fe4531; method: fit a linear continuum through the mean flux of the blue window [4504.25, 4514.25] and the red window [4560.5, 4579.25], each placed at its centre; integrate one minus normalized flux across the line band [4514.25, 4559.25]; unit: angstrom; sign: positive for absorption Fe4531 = 2.6 angstrom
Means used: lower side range 26.9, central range 25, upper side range 26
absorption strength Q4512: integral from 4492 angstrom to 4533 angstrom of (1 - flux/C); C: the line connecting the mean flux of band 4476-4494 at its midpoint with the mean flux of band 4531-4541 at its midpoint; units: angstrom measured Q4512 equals -2.62 angstrom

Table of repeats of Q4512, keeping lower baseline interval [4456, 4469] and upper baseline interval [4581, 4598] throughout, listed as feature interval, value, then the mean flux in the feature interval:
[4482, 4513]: -4.28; 25.1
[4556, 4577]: -1.64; 25.6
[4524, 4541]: -0.36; 23.4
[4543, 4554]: -0.87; 25.1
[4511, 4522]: -2.95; 28.5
